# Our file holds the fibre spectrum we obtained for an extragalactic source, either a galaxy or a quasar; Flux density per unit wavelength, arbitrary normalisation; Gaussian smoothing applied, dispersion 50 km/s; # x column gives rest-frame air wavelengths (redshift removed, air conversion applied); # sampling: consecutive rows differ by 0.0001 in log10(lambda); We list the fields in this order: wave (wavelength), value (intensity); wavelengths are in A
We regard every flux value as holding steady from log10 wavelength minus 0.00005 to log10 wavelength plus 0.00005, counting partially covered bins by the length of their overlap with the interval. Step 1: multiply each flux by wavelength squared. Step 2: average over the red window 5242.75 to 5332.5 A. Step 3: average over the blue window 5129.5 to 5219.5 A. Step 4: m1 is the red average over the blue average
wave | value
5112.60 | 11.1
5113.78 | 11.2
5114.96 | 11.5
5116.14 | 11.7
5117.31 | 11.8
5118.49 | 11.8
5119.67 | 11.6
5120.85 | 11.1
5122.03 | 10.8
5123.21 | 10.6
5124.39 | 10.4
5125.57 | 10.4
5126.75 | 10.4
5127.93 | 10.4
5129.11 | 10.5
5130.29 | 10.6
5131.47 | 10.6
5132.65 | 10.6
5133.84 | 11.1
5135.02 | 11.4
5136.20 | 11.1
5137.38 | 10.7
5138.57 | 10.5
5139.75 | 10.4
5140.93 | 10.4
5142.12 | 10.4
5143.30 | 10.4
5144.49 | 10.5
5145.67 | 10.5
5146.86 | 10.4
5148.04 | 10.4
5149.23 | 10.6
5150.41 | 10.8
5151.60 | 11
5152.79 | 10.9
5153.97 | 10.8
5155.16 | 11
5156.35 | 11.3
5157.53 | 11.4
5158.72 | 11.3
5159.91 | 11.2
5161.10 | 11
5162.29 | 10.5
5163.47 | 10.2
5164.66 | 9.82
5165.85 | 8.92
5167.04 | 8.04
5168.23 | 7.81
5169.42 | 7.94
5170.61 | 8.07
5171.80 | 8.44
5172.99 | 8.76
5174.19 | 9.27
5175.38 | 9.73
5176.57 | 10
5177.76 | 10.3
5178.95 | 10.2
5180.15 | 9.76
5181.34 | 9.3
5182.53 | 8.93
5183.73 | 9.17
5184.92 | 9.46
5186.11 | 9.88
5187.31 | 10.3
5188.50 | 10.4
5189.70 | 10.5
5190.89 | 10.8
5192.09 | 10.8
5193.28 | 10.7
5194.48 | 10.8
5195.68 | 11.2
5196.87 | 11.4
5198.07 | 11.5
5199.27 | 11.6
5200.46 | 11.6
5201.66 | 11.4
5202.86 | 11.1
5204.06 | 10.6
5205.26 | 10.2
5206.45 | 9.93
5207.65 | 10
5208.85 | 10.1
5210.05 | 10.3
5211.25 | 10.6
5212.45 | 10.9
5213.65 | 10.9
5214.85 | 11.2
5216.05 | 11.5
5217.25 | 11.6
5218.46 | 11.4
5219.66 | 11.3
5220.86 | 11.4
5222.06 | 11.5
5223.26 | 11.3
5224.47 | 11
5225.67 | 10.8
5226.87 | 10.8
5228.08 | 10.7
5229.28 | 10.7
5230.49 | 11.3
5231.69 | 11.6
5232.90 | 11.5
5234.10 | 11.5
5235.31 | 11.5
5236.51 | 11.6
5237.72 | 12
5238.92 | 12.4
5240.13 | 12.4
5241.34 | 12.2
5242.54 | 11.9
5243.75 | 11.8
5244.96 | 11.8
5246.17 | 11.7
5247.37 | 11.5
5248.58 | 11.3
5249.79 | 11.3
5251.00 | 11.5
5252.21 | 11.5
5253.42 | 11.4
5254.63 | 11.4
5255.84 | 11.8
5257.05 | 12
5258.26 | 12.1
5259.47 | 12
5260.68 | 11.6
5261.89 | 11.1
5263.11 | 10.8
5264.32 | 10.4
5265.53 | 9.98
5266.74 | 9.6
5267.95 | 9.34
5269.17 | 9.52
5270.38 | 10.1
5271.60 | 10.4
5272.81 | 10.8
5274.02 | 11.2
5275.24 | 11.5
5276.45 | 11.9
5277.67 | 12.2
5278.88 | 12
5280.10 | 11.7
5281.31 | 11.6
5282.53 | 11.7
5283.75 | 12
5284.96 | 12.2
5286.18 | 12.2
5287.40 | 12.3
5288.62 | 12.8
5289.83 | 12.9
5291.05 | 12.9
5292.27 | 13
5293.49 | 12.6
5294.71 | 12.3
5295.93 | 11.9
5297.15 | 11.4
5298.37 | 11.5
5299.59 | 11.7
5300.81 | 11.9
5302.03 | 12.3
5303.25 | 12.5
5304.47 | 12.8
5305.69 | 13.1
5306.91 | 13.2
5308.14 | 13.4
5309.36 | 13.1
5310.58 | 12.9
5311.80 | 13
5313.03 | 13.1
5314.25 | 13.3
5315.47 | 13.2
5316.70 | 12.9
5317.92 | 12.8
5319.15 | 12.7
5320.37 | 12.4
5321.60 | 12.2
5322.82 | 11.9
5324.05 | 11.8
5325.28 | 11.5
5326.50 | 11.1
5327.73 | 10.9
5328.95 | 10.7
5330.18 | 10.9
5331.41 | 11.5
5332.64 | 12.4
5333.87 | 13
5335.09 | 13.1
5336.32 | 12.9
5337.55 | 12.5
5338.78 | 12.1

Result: 1.19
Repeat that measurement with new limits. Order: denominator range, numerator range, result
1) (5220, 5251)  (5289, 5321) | 1.13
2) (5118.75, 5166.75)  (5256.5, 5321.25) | 1.19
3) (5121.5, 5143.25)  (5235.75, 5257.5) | 1.16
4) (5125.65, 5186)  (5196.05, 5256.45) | 1.14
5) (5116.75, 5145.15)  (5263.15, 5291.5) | 1.11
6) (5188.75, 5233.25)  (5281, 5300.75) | 1.14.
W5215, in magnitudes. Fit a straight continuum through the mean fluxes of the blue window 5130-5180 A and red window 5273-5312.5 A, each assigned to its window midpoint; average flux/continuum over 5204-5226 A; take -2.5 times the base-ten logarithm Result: 0.02 mag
